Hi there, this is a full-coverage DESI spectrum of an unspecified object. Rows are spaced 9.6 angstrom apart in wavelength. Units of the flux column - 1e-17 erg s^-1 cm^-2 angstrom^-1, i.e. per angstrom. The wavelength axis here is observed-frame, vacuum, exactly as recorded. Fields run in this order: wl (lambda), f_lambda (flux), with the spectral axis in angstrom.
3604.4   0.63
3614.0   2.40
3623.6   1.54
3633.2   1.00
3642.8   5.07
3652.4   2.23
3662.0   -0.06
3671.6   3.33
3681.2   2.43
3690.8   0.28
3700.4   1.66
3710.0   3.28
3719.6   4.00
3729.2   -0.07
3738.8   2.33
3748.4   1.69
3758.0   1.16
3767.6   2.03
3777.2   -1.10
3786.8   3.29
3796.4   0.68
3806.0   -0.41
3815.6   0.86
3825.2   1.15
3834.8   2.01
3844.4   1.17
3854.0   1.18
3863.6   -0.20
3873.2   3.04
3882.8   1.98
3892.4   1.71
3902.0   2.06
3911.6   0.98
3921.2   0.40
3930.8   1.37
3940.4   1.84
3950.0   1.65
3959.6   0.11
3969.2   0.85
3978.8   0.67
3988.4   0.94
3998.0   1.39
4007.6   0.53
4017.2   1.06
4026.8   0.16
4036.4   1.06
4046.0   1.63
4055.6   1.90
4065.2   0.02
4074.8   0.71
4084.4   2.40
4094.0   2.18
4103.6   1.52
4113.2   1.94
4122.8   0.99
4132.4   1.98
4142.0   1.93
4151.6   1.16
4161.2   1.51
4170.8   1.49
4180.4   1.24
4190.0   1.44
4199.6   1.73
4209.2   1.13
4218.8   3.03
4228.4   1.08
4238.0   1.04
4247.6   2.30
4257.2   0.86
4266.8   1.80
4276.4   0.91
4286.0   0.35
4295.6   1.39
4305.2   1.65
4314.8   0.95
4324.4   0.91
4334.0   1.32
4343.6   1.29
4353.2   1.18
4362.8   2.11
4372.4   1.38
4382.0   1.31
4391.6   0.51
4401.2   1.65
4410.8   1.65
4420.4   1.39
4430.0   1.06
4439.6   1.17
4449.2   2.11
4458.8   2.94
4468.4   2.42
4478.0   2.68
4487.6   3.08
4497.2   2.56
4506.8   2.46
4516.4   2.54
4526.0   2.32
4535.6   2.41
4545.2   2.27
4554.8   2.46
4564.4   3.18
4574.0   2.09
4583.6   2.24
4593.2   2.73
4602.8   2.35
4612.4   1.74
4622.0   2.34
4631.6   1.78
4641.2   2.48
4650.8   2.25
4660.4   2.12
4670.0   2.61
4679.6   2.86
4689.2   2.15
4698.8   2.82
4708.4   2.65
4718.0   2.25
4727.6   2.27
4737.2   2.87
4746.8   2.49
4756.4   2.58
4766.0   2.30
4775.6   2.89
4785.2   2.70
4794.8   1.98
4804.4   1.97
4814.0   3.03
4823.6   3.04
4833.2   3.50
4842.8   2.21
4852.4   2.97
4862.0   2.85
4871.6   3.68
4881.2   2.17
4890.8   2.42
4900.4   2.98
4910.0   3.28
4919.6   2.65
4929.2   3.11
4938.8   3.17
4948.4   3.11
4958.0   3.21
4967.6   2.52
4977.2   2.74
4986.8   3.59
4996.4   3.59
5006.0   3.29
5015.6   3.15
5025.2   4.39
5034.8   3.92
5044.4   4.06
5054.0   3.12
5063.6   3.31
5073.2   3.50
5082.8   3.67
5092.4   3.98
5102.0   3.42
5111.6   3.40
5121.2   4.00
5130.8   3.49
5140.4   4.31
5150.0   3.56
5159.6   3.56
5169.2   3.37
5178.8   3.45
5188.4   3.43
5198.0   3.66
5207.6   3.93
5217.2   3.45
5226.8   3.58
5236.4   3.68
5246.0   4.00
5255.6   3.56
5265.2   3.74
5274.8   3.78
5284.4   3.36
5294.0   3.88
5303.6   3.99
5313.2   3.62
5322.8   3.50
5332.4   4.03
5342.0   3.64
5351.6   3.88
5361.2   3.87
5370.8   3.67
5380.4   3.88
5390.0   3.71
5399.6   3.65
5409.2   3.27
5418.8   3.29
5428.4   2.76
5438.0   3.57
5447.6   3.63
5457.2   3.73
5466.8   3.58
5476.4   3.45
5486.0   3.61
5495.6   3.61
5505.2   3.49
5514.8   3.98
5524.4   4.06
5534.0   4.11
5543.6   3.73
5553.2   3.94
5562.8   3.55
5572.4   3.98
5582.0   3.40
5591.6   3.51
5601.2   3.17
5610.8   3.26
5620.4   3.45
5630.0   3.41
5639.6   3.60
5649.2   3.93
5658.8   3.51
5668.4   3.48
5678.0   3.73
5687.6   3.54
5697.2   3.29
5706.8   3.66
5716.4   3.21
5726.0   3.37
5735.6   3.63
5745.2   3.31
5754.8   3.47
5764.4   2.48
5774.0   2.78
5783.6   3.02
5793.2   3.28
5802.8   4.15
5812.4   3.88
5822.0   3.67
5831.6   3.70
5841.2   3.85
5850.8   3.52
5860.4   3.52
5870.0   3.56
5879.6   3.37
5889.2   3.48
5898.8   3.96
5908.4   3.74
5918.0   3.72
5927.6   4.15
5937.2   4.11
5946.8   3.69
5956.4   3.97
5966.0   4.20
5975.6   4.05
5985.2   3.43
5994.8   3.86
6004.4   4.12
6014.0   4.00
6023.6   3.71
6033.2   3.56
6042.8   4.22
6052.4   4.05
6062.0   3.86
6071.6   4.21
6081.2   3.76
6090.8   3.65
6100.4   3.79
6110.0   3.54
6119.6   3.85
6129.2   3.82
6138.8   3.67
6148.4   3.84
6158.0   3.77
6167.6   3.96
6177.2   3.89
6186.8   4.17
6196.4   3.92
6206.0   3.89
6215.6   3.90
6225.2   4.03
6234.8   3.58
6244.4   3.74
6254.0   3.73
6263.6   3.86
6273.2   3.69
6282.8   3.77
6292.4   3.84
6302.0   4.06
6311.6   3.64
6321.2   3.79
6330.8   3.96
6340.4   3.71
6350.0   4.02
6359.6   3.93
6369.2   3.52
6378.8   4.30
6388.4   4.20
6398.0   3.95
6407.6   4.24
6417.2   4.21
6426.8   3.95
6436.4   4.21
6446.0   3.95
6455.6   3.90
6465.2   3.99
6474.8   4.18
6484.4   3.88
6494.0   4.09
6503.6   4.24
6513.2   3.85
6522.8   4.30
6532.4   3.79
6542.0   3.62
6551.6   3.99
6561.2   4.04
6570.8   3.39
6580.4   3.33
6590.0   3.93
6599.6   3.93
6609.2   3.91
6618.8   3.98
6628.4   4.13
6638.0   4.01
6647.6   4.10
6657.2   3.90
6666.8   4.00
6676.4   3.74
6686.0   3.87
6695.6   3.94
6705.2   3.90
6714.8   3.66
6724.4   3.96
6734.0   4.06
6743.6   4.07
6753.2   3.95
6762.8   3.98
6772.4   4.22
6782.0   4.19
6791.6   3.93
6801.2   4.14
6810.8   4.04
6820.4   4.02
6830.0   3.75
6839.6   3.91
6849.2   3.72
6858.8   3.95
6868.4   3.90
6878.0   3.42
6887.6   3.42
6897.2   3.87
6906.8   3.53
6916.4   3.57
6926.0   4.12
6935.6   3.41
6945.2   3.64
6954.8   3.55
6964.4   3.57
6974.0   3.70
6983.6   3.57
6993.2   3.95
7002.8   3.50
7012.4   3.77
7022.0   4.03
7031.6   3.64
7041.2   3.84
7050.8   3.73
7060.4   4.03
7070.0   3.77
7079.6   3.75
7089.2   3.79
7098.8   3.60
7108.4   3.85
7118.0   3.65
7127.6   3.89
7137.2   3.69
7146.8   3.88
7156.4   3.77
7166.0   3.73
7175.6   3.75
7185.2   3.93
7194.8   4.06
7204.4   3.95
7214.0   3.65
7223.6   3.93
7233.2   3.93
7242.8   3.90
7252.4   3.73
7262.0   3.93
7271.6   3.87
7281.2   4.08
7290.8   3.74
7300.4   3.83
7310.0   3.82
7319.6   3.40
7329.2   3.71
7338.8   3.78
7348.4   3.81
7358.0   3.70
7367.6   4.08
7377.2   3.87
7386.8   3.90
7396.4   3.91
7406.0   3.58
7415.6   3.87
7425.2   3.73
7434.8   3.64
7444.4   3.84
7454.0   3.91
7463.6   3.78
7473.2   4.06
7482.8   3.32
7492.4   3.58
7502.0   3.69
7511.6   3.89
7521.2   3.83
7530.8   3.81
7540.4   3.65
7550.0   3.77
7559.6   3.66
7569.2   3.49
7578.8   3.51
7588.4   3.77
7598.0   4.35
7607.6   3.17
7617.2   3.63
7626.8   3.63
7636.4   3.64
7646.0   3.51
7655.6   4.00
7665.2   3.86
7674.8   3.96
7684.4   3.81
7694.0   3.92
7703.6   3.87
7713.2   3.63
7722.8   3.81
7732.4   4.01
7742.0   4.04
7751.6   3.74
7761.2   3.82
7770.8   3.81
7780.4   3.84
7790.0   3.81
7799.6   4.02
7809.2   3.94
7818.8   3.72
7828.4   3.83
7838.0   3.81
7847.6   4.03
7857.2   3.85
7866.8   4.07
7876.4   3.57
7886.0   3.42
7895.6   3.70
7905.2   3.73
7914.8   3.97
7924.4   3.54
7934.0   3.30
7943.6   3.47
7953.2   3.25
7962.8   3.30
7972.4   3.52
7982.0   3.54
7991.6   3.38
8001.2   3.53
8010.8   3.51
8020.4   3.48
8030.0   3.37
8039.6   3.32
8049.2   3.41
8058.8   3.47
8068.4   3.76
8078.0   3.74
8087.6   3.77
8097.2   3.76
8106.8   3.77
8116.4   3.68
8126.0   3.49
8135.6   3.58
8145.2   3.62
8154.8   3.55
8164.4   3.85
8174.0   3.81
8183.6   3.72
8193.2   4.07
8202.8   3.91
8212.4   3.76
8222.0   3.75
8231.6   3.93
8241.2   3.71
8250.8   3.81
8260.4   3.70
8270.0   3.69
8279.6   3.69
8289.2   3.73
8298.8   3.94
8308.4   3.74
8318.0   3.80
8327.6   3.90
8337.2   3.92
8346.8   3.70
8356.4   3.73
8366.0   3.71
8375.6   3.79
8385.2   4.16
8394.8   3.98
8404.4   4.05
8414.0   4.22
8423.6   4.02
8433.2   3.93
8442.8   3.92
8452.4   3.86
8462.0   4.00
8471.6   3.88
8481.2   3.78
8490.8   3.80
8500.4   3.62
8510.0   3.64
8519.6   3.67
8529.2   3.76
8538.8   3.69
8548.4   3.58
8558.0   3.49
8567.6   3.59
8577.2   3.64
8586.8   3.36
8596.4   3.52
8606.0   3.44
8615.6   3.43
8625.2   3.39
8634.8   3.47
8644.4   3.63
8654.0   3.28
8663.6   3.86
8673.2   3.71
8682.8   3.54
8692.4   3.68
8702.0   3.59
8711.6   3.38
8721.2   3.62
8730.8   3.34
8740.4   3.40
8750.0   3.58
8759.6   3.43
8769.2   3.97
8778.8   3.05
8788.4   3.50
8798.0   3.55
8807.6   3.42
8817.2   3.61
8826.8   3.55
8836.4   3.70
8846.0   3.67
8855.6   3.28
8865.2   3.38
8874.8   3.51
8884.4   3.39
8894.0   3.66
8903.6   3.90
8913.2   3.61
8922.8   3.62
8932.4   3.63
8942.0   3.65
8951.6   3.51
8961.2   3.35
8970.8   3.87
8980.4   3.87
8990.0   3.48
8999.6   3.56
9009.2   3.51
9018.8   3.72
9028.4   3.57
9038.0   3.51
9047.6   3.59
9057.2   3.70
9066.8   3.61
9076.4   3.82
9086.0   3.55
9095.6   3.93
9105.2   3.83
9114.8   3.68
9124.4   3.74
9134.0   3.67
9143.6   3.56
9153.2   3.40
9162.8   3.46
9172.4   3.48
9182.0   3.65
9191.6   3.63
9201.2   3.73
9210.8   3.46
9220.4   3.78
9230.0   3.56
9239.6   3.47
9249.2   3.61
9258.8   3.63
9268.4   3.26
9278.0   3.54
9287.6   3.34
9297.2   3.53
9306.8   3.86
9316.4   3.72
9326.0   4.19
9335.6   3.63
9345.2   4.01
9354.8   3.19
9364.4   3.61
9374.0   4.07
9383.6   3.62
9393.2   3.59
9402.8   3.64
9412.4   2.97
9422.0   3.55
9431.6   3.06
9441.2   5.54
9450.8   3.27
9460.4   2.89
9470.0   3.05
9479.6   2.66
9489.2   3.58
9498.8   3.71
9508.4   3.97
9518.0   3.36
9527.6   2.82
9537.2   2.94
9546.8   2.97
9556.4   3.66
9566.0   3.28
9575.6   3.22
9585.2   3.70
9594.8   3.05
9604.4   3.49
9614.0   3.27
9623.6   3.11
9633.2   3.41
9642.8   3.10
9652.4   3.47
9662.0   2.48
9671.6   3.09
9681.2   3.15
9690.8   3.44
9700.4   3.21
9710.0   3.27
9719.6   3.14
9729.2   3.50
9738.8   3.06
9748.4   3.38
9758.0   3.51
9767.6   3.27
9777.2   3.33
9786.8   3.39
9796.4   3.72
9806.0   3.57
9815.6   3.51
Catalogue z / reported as 0.115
